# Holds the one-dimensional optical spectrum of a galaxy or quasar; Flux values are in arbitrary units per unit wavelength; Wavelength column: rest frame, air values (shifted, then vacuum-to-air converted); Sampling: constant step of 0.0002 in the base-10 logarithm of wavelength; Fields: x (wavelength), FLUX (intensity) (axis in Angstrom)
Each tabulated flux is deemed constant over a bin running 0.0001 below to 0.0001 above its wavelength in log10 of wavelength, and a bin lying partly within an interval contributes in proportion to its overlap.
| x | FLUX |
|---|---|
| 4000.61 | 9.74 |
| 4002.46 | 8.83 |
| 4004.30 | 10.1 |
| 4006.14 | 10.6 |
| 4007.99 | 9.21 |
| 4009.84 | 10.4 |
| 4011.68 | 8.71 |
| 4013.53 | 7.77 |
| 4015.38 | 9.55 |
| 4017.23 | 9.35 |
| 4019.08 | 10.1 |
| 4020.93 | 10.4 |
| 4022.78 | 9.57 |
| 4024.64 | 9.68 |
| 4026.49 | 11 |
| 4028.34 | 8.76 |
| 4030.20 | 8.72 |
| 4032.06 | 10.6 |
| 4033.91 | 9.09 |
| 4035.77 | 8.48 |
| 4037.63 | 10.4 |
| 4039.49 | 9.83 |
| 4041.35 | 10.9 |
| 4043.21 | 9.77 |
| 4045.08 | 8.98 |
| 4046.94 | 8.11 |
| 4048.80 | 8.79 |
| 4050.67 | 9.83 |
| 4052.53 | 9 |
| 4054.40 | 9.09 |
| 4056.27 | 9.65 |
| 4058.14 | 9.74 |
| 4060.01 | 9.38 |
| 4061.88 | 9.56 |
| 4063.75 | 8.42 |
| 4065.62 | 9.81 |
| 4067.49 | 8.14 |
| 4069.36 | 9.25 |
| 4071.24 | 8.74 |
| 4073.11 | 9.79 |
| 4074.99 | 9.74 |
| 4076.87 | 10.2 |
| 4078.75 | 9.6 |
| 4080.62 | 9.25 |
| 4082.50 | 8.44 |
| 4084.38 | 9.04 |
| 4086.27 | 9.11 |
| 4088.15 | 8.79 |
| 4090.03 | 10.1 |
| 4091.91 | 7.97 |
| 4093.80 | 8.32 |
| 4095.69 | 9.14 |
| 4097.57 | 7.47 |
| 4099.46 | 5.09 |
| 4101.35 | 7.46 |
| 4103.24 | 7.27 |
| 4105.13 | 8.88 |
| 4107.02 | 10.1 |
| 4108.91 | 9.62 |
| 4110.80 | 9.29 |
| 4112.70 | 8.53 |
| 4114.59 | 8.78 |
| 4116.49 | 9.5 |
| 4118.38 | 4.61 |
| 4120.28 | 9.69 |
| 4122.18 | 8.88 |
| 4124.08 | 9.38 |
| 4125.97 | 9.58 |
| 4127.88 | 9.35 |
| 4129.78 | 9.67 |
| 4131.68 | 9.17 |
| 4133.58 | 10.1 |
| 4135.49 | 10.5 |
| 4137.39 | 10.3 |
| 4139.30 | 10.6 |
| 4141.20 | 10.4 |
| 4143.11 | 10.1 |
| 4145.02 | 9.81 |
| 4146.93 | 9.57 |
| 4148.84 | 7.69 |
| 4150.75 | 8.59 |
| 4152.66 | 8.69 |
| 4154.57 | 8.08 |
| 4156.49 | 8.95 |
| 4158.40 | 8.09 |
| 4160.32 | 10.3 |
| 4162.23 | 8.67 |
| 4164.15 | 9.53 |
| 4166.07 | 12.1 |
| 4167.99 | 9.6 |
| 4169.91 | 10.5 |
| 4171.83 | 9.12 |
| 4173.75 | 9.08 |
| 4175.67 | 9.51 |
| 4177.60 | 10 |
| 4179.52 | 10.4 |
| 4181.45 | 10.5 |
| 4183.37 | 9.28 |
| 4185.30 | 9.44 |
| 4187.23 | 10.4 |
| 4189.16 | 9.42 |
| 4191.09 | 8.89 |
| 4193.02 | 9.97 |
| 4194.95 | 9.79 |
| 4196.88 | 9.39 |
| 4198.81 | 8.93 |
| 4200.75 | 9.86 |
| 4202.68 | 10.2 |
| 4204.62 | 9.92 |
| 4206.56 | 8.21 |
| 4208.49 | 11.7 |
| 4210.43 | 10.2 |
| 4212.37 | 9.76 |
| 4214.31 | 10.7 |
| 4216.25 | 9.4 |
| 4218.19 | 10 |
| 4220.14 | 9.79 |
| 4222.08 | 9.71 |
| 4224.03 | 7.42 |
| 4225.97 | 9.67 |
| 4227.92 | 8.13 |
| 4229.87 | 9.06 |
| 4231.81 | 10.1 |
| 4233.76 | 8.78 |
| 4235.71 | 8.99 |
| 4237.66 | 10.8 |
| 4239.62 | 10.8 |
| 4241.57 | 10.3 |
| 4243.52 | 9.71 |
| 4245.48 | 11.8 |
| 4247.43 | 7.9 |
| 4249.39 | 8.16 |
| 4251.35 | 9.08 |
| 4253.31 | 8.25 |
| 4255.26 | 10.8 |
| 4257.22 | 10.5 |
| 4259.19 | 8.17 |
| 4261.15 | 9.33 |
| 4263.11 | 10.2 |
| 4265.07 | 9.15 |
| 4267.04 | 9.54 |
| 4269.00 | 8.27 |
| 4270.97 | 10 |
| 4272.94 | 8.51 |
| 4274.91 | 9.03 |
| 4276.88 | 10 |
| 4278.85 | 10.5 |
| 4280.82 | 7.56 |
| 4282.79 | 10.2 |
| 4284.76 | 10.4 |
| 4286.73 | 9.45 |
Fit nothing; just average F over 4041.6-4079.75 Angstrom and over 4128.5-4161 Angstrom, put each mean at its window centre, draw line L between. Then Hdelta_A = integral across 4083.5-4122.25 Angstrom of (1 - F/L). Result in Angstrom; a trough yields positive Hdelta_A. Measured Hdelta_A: 3.8 Angstrom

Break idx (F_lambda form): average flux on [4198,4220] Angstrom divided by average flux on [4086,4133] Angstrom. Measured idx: 1.1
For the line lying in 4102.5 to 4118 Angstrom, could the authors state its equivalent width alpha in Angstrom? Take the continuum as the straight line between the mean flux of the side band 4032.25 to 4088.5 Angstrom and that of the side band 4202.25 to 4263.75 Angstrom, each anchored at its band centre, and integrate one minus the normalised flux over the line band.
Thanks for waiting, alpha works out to 0.9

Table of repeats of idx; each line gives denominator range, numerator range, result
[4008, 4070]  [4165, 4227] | 1.04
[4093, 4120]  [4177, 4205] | 1.19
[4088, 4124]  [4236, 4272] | 1.14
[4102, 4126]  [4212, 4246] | 1.11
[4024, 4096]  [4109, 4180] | 1.01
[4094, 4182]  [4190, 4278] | 1.04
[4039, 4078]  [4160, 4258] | 1.04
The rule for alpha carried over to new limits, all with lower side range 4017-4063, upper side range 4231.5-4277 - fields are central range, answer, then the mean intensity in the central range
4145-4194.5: 0.23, 9.47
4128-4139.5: -0.54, 9.97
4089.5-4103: 2.40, 7.83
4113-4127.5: 1.32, 8.66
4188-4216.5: -0.81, 9.77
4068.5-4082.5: 0.14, 9.44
